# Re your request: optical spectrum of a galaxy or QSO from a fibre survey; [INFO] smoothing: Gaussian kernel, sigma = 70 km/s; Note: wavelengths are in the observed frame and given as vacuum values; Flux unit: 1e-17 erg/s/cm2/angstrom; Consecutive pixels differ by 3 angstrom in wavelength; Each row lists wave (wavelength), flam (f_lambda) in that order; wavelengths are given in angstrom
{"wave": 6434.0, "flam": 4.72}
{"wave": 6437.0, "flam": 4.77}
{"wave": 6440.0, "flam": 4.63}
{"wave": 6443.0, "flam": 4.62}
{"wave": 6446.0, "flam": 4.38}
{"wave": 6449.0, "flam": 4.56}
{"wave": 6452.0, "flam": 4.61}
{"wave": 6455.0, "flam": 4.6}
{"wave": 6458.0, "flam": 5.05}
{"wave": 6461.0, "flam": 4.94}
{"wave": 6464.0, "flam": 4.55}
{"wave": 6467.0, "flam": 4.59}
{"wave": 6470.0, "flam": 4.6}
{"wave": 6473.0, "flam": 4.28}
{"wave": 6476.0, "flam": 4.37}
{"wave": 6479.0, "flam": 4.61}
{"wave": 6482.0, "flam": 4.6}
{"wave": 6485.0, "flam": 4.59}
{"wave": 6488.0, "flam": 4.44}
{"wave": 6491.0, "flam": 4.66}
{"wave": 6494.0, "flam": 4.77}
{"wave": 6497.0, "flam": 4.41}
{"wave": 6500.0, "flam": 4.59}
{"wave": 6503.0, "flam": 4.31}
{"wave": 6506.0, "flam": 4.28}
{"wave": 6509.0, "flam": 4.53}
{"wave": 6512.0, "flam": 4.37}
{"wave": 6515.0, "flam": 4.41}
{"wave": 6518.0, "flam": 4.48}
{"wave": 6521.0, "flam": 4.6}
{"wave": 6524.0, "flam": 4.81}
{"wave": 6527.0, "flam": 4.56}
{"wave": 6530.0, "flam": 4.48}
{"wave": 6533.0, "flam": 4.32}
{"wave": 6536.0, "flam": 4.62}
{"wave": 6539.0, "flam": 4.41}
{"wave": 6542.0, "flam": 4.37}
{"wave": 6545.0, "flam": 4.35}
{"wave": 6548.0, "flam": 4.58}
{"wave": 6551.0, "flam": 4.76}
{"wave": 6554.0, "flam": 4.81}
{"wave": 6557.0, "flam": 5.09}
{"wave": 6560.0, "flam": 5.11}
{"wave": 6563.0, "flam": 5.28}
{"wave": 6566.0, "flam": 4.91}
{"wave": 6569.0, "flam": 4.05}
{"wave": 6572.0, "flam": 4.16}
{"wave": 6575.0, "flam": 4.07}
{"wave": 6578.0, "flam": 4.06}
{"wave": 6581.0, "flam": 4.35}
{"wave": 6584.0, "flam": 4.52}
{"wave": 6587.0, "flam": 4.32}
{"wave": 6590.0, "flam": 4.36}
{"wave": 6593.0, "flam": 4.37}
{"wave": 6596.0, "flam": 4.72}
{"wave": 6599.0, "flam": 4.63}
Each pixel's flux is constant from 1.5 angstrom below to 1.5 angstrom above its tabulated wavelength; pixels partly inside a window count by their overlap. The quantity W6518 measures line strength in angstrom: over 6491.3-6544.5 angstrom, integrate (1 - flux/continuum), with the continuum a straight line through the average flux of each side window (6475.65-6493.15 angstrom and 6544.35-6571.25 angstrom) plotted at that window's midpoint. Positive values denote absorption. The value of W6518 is 1.9 angstrom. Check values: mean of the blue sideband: 4.56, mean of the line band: 4.49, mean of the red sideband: 4.77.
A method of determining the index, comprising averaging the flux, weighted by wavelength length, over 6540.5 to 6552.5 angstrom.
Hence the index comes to 4.51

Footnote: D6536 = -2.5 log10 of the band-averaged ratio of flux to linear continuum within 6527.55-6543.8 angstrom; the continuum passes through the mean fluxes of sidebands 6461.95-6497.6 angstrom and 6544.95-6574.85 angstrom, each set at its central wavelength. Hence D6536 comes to 0.050 mag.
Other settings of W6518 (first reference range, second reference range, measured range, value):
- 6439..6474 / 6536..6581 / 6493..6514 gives 0.6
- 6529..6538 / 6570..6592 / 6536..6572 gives -2.4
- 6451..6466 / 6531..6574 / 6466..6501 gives 1.3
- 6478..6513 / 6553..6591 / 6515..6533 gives -0.1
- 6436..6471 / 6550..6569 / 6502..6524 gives 1.6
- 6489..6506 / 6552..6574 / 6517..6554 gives 0.9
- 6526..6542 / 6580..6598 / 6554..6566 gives -1.7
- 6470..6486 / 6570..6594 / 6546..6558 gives -1.2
